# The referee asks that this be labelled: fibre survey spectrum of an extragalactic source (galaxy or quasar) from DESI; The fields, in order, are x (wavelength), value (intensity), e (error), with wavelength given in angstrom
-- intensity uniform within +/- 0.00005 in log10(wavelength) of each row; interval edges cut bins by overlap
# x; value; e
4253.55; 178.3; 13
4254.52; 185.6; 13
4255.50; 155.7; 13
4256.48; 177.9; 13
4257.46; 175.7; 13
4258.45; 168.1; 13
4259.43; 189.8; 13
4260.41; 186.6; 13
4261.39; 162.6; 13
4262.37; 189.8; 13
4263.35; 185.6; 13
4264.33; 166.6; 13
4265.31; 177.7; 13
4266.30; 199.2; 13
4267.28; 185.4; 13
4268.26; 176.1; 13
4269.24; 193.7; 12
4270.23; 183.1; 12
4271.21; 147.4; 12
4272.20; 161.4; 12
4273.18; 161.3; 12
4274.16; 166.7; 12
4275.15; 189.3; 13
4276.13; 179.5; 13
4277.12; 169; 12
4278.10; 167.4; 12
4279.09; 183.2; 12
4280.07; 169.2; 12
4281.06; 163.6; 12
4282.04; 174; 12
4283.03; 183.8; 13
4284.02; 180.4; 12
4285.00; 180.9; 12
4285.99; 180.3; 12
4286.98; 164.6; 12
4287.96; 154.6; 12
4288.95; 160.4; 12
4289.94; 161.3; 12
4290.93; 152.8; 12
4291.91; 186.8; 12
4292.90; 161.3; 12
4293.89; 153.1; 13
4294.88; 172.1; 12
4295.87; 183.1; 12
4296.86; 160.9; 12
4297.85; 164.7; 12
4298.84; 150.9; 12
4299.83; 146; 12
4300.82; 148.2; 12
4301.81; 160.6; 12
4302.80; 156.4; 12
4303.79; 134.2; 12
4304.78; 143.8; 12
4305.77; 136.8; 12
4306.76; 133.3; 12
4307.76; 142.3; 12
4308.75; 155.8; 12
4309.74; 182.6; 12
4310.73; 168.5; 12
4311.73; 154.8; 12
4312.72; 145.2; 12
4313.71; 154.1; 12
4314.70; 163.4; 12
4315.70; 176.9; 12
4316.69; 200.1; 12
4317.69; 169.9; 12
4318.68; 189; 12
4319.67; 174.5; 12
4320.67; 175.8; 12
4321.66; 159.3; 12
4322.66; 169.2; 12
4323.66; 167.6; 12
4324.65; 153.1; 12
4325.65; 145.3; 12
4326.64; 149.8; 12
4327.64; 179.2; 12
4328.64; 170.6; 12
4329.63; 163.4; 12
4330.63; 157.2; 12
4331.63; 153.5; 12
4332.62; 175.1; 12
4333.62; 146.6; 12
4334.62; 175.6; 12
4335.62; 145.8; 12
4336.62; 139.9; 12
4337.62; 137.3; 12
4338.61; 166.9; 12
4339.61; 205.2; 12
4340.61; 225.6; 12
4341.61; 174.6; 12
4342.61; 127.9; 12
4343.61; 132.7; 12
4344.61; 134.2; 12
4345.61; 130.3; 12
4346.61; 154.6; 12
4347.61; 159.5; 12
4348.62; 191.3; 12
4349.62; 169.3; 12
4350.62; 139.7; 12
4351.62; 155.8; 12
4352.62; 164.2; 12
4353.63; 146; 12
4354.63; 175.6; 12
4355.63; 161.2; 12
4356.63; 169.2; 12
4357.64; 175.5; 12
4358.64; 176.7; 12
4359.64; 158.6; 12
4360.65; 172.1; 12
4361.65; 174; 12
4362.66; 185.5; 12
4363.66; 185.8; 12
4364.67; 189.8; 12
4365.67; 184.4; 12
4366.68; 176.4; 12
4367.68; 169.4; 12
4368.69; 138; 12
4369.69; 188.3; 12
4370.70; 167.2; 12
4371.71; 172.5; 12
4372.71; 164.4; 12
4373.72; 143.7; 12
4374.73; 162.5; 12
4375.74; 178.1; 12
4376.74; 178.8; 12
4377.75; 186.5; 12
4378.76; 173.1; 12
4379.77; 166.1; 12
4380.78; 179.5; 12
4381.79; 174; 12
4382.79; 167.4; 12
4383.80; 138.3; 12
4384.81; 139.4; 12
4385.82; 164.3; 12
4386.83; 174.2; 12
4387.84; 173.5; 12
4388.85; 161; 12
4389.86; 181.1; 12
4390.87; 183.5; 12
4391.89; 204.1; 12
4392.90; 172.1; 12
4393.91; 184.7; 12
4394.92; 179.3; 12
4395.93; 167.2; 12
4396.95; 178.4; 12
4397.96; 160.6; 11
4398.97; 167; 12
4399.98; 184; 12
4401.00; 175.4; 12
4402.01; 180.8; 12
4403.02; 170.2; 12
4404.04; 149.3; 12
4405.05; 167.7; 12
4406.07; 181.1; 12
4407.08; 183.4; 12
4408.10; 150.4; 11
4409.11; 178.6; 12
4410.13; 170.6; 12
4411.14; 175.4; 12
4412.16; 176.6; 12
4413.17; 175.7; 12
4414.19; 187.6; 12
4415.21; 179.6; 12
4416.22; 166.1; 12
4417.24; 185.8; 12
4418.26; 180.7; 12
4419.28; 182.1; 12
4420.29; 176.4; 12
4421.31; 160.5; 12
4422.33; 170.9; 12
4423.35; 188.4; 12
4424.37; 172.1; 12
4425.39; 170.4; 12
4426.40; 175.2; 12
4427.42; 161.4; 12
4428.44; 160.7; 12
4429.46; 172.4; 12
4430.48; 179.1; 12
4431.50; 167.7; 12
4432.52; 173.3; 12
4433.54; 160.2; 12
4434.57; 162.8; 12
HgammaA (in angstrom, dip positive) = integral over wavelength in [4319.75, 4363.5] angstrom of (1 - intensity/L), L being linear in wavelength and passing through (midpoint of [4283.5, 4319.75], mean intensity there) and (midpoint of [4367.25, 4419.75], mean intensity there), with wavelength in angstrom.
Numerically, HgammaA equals 0.93 angstrom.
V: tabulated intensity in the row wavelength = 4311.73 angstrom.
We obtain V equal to 154.8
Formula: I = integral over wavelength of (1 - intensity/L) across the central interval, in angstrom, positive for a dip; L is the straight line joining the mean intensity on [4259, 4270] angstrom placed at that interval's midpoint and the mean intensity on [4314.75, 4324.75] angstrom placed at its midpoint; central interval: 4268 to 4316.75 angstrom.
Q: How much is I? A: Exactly 3.8 angstrom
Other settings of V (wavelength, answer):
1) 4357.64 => 175.5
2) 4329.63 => 163.4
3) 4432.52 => 173.3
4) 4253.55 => 178.3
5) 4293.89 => 153.1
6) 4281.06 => 163.6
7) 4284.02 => 180.4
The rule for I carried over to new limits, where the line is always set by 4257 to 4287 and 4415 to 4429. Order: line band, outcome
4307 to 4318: 0.72 angstrom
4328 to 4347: 1.75 angstrom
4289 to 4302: 1.05 angstrom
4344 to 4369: 1.31 angstrom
